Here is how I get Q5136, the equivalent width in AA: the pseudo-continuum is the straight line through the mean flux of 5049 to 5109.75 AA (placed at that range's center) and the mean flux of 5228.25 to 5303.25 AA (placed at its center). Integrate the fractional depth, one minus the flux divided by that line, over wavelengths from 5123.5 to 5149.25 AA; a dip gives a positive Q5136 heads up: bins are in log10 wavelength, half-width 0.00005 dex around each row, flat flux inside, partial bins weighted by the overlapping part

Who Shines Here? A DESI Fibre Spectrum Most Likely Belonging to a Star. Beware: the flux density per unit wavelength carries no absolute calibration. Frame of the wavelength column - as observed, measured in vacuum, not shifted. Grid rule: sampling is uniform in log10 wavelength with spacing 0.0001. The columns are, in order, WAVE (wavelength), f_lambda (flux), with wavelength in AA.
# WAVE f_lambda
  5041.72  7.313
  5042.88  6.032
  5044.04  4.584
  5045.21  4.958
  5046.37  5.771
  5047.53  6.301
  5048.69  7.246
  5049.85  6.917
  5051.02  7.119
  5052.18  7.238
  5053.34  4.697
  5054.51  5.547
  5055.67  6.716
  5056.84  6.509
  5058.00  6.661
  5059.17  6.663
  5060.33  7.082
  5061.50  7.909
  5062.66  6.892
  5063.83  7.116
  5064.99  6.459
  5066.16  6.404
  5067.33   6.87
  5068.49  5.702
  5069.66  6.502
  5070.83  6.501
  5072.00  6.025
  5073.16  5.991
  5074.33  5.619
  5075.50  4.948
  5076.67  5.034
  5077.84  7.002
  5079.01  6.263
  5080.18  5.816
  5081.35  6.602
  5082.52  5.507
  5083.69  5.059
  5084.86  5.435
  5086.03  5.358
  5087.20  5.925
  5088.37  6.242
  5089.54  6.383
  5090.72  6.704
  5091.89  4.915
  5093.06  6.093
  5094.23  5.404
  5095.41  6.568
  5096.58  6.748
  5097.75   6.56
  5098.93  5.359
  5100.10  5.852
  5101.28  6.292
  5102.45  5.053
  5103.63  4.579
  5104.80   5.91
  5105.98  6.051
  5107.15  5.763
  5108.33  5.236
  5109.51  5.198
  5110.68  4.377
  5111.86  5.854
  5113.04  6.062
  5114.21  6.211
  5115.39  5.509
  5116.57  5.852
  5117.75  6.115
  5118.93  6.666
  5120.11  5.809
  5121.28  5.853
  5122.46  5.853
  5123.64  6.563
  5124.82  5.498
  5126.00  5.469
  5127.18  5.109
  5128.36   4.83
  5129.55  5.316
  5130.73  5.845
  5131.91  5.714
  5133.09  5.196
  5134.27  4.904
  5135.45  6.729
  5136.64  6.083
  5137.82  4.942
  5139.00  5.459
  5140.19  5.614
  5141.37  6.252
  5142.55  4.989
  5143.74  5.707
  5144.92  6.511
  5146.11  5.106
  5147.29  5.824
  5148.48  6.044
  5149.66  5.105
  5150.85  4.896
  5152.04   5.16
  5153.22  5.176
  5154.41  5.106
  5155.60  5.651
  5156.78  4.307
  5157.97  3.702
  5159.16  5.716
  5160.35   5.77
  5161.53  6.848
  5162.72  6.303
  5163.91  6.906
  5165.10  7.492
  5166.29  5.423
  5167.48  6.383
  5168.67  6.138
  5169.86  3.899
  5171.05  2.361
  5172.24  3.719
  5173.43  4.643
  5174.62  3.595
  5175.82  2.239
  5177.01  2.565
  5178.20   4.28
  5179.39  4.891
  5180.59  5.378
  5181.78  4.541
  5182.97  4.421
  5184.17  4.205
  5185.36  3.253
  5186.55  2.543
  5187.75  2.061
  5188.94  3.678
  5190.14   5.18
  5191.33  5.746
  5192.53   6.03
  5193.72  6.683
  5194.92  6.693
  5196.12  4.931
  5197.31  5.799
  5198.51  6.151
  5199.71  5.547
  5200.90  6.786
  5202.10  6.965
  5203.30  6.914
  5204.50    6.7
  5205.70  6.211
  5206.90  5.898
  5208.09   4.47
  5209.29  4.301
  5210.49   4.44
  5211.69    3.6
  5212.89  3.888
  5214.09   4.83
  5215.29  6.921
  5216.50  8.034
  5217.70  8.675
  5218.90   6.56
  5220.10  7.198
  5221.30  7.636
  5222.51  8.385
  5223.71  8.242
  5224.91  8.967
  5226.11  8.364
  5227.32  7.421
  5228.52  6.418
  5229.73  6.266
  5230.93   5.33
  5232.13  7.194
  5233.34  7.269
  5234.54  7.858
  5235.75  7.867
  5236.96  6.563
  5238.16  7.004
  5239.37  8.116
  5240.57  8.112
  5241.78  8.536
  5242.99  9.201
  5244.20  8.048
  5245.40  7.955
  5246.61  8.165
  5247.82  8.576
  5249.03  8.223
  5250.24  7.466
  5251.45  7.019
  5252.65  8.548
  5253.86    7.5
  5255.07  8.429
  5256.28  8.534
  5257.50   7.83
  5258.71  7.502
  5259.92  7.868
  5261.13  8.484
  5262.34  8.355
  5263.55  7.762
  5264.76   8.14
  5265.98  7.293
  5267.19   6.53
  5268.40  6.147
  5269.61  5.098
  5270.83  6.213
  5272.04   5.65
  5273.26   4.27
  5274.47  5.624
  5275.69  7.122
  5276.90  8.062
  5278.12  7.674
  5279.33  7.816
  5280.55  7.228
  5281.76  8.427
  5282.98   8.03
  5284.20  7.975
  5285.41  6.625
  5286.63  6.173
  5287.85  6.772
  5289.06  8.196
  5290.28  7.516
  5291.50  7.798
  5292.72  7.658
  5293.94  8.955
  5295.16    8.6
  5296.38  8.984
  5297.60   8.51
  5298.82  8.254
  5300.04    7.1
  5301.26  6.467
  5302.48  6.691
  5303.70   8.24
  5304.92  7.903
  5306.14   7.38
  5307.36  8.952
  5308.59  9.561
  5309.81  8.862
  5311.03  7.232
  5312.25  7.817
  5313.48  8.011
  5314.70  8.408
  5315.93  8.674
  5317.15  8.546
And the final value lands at 3.65 AA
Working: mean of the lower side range 6.1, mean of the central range 5.6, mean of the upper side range 7.48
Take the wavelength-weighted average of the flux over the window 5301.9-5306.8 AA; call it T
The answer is 7.58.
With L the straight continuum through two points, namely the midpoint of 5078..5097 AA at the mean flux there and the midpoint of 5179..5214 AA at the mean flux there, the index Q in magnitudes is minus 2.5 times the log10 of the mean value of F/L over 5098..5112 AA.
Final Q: 0.07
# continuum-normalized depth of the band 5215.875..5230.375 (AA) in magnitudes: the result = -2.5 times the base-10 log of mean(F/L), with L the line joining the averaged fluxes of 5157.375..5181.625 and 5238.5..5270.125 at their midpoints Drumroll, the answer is -0.14 mag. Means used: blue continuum 4.9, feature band 7.67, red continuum 7.83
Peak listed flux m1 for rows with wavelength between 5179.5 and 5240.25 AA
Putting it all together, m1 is 8.967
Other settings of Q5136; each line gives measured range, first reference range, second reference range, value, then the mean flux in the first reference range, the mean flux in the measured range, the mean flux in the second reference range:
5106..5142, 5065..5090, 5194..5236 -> 2.9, 5.97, 5.67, 6.53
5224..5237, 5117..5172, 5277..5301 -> -0.7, 5.56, 7.28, 7.79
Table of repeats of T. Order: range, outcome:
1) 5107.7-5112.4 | 5.16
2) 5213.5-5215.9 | 5.86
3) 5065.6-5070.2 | 6.37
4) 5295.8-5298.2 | 8.74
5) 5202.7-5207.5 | 6.43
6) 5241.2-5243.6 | 8.85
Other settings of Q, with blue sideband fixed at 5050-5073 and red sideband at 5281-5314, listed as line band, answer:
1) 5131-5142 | 0.226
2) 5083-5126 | 0.172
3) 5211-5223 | 0.139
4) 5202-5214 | 0.368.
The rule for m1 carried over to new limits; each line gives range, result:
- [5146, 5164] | 6.906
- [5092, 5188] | 7.492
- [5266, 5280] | 8.062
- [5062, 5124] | 7.116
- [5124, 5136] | 6.729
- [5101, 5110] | 6.292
